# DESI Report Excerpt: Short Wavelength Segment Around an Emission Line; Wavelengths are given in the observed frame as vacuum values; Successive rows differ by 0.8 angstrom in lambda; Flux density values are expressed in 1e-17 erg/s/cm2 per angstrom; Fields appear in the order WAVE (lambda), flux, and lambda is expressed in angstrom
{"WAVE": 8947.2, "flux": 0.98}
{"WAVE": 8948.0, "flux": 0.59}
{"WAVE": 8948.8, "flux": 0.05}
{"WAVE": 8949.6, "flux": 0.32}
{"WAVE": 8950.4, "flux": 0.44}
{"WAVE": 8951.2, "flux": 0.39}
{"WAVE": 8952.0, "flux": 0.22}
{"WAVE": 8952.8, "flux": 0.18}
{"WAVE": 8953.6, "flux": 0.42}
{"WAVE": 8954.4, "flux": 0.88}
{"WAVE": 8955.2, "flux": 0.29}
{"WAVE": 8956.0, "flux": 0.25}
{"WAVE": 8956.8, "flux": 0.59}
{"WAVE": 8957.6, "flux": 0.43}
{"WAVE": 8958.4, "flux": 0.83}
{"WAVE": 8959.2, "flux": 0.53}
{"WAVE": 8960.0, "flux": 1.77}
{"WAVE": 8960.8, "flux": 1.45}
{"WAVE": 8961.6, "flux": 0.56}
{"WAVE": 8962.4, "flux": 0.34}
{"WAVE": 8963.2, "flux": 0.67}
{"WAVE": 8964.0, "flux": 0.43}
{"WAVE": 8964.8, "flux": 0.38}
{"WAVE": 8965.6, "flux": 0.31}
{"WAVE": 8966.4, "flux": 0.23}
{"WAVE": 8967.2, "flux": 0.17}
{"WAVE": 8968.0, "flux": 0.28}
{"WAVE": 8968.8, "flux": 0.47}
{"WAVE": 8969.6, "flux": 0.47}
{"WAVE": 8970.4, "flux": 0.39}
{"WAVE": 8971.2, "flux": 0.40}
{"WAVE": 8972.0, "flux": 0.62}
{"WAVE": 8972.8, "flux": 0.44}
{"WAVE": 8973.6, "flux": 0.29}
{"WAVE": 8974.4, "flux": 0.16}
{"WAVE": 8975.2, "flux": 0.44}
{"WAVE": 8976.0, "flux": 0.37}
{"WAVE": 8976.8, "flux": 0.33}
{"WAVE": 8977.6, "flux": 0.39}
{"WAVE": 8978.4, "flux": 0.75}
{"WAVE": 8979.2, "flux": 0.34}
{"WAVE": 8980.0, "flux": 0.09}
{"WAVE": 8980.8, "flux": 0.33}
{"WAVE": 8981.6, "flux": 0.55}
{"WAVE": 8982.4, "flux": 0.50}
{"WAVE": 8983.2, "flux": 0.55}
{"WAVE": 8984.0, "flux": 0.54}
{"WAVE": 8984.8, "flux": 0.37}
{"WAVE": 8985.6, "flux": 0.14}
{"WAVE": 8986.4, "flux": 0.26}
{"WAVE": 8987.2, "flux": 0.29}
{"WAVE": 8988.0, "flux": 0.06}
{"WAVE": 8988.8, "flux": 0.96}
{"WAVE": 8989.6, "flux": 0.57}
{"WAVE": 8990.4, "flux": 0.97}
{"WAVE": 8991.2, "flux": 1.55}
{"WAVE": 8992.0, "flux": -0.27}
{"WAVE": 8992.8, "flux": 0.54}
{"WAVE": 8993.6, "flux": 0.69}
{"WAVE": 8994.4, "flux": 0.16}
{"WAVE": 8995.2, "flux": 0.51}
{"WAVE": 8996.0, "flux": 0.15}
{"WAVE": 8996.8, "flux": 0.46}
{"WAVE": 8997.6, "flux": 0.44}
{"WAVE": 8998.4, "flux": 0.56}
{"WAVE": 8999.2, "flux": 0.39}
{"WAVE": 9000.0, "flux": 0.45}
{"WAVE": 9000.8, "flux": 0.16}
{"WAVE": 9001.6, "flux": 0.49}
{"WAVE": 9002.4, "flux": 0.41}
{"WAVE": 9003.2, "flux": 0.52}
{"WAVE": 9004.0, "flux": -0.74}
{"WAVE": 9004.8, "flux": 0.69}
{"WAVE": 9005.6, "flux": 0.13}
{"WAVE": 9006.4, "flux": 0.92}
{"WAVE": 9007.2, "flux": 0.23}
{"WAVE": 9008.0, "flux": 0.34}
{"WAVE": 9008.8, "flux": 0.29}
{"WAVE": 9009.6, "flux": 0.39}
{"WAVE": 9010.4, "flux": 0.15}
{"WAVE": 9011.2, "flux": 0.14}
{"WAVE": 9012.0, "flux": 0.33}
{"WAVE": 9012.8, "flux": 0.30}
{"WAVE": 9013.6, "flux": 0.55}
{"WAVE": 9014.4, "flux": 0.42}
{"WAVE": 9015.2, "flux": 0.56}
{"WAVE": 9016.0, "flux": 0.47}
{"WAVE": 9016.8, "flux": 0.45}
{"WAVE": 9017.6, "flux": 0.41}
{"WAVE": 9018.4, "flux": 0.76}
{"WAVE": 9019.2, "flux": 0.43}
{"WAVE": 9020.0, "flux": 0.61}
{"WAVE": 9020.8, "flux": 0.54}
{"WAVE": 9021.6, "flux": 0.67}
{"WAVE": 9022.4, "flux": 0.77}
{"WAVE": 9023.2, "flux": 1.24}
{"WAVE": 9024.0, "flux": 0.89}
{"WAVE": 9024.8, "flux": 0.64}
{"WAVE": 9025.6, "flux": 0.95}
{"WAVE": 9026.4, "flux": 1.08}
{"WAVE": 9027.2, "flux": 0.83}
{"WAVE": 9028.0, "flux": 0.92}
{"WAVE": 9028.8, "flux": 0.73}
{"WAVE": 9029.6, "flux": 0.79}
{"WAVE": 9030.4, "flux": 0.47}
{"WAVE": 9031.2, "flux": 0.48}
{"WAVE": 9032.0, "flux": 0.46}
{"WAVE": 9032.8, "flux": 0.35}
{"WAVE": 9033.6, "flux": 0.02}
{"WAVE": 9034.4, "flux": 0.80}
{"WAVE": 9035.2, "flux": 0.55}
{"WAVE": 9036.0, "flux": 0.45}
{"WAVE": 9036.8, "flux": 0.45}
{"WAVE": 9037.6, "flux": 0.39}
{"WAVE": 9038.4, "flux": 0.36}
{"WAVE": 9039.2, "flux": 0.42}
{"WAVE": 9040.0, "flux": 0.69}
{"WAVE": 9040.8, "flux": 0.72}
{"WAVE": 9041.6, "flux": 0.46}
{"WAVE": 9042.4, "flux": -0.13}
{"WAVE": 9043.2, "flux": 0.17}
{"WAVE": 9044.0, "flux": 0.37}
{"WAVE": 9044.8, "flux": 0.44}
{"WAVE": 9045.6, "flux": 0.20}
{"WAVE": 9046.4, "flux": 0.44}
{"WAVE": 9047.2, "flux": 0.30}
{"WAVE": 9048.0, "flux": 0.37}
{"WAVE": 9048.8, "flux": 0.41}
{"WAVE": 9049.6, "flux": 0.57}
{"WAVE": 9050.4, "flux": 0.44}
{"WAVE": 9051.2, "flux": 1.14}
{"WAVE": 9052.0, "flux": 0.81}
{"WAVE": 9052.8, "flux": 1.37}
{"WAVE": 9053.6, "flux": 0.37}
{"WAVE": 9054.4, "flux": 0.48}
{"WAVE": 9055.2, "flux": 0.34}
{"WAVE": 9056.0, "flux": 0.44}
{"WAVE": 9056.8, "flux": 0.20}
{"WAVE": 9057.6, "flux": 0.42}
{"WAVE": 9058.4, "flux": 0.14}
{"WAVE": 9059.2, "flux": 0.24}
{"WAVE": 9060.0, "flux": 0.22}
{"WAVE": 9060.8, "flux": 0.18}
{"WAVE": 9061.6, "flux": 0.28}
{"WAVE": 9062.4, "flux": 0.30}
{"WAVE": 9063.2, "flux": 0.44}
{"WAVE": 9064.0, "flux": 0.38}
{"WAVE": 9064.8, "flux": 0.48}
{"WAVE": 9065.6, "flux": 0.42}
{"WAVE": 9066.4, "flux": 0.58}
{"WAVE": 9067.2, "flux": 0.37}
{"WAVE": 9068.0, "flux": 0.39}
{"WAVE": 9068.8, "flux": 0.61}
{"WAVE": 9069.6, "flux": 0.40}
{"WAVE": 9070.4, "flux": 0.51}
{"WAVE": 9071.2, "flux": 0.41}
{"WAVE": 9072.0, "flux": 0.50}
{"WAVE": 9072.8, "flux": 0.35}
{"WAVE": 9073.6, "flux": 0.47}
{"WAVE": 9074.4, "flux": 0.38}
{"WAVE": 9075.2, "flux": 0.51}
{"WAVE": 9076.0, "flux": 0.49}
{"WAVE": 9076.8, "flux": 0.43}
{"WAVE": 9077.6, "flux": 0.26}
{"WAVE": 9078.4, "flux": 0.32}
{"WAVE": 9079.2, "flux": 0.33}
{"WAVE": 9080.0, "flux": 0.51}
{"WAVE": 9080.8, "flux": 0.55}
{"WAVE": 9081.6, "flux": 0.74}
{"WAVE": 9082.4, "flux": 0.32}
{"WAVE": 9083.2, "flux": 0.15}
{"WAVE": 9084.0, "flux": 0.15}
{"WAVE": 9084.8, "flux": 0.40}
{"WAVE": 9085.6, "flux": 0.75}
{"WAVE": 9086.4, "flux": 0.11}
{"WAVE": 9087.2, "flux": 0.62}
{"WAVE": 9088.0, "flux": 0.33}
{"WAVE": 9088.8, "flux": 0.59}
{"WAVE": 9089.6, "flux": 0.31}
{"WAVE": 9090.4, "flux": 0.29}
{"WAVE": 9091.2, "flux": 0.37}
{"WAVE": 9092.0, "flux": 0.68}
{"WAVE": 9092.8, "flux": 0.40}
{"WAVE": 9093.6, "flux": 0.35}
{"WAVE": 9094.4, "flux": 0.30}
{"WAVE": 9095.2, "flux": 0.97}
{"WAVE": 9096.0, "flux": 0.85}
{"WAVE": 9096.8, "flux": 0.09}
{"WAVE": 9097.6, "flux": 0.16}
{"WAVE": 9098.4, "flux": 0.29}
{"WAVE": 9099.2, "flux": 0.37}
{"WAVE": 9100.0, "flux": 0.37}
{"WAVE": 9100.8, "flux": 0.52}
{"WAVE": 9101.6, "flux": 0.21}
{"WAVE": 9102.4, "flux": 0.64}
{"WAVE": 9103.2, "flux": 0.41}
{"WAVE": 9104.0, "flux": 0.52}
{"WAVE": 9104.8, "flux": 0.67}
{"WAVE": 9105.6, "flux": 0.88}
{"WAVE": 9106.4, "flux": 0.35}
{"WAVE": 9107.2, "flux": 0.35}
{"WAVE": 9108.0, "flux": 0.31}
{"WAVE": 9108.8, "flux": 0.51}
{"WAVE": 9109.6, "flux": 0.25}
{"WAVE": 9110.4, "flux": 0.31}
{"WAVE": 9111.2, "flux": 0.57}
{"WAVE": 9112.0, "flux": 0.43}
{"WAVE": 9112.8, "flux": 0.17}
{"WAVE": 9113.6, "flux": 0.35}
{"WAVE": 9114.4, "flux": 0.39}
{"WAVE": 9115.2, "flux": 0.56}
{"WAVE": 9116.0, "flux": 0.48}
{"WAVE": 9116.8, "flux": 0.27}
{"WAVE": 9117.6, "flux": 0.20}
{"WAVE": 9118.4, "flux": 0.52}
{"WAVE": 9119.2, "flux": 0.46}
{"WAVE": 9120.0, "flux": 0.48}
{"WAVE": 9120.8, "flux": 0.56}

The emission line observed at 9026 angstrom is [O III] 5007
